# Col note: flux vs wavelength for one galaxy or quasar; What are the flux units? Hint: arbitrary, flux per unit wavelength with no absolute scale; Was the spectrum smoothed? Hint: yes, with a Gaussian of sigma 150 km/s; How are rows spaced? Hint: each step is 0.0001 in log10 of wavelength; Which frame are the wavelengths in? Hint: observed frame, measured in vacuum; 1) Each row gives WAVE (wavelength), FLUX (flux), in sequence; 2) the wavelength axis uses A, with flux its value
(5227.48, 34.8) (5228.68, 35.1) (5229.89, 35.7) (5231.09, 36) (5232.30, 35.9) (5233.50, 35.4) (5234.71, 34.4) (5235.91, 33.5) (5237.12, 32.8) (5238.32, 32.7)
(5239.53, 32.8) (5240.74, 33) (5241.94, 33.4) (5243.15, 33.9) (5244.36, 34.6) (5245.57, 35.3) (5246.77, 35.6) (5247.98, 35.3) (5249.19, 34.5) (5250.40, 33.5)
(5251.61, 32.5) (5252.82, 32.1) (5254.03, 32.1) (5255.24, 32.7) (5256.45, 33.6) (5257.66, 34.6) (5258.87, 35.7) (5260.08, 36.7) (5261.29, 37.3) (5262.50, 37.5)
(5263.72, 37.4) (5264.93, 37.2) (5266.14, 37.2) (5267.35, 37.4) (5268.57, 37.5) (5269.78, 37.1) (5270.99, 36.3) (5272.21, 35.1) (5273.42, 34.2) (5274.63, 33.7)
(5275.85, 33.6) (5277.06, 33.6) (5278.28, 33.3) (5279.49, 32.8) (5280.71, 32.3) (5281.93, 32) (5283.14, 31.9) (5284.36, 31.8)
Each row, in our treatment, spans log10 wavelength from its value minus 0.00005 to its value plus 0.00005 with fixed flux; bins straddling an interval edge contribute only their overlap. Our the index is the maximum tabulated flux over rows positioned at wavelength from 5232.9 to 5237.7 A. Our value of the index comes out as 35.4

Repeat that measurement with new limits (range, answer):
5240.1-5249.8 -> 35.6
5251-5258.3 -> 34.6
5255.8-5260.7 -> 36.7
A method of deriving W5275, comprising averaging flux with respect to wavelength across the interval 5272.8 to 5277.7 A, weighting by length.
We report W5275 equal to 33.8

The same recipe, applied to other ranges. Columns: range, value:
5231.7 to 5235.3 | 35.2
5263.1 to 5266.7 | 37.2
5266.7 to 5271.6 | 37.1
